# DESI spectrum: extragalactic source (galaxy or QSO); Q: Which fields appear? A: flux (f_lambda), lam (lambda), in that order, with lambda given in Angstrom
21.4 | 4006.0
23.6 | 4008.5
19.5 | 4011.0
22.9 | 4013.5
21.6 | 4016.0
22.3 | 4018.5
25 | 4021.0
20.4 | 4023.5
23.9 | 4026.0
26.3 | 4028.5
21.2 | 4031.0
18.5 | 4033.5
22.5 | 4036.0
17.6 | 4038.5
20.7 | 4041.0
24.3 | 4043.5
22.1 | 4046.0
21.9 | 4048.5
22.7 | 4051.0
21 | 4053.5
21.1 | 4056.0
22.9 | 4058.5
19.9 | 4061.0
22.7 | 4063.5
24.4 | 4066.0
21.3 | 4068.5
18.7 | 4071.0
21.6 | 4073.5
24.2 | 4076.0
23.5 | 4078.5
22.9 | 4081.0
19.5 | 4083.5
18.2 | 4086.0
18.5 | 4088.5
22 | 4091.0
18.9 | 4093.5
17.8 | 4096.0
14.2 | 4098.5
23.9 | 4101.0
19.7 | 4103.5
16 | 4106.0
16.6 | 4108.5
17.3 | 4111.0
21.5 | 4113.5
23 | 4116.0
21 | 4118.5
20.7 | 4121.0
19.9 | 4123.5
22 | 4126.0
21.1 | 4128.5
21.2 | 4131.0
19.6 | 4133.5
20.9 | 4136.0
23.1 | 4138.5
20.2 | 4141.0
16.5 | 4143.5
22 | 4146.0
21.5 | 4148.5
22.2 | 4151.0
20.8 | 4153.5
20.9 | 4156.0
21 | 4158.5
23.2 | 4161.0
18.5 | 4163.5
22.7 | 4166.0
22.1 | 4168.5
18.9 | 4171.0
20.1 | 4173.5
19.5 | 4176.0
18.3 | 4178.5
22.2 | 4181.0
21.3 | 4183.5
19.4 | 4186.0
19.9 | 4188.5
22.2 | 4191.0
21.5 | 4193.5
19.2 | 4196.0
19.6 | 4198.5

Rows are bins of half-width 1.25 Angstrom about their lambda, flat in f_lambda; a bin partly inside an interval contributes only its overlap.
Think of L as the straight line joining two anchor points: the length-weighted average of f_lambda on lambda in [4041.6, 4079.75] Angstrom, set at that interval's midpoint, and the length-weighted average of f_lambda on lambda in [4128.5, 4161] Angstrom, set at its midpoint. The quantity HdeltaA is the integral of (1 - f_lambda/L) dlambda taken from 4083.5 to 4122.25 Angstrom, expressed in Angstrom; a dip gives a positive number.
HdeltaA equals 4.0 Angstrom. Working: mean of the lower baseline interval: 22.1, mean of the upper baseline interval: 20.9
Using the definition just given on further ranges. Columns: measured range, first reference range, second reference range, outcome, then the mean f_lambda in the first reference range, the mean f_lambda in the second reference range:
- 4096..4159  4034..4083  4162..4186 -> 2.2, 21.8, 20.4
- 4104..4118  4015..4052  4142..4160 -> 1.4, 22.1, 20.7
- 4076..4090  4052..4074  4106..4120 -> -0.1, 21.5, 19.5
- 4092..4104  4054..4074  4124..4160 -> 1.3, 21.6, 20.9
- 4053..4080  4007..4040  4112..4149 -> -0.6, 21.9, 20.9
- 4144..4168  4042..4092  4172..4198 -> -0.7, 21.7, 20.3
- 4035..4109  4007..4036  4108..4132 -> 2.3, 22.3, 20.5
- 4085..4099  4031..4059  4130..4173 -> 1.8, 21.3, 20.9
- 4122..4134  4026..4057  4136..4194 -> 0.1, 21.8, 20.8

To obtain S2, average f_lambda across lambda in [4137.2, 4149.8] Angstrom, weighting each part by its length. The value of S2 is 20.7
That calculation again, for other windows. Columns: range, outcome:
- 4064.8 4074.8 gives 21.5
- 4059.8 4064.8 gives 21.3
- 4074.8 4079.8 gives 23.8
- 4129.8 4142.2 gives 21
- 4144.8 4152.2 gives 21.9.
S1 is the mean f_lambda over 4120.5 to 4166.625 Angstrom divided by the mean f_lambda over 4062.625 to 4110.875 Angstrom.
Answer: 1.04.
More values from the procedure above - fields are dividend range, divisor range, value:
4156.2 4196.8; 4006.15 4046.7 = 0.94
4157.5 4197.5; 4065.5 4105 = 1.01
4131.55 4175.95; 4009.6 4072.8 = 0.95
